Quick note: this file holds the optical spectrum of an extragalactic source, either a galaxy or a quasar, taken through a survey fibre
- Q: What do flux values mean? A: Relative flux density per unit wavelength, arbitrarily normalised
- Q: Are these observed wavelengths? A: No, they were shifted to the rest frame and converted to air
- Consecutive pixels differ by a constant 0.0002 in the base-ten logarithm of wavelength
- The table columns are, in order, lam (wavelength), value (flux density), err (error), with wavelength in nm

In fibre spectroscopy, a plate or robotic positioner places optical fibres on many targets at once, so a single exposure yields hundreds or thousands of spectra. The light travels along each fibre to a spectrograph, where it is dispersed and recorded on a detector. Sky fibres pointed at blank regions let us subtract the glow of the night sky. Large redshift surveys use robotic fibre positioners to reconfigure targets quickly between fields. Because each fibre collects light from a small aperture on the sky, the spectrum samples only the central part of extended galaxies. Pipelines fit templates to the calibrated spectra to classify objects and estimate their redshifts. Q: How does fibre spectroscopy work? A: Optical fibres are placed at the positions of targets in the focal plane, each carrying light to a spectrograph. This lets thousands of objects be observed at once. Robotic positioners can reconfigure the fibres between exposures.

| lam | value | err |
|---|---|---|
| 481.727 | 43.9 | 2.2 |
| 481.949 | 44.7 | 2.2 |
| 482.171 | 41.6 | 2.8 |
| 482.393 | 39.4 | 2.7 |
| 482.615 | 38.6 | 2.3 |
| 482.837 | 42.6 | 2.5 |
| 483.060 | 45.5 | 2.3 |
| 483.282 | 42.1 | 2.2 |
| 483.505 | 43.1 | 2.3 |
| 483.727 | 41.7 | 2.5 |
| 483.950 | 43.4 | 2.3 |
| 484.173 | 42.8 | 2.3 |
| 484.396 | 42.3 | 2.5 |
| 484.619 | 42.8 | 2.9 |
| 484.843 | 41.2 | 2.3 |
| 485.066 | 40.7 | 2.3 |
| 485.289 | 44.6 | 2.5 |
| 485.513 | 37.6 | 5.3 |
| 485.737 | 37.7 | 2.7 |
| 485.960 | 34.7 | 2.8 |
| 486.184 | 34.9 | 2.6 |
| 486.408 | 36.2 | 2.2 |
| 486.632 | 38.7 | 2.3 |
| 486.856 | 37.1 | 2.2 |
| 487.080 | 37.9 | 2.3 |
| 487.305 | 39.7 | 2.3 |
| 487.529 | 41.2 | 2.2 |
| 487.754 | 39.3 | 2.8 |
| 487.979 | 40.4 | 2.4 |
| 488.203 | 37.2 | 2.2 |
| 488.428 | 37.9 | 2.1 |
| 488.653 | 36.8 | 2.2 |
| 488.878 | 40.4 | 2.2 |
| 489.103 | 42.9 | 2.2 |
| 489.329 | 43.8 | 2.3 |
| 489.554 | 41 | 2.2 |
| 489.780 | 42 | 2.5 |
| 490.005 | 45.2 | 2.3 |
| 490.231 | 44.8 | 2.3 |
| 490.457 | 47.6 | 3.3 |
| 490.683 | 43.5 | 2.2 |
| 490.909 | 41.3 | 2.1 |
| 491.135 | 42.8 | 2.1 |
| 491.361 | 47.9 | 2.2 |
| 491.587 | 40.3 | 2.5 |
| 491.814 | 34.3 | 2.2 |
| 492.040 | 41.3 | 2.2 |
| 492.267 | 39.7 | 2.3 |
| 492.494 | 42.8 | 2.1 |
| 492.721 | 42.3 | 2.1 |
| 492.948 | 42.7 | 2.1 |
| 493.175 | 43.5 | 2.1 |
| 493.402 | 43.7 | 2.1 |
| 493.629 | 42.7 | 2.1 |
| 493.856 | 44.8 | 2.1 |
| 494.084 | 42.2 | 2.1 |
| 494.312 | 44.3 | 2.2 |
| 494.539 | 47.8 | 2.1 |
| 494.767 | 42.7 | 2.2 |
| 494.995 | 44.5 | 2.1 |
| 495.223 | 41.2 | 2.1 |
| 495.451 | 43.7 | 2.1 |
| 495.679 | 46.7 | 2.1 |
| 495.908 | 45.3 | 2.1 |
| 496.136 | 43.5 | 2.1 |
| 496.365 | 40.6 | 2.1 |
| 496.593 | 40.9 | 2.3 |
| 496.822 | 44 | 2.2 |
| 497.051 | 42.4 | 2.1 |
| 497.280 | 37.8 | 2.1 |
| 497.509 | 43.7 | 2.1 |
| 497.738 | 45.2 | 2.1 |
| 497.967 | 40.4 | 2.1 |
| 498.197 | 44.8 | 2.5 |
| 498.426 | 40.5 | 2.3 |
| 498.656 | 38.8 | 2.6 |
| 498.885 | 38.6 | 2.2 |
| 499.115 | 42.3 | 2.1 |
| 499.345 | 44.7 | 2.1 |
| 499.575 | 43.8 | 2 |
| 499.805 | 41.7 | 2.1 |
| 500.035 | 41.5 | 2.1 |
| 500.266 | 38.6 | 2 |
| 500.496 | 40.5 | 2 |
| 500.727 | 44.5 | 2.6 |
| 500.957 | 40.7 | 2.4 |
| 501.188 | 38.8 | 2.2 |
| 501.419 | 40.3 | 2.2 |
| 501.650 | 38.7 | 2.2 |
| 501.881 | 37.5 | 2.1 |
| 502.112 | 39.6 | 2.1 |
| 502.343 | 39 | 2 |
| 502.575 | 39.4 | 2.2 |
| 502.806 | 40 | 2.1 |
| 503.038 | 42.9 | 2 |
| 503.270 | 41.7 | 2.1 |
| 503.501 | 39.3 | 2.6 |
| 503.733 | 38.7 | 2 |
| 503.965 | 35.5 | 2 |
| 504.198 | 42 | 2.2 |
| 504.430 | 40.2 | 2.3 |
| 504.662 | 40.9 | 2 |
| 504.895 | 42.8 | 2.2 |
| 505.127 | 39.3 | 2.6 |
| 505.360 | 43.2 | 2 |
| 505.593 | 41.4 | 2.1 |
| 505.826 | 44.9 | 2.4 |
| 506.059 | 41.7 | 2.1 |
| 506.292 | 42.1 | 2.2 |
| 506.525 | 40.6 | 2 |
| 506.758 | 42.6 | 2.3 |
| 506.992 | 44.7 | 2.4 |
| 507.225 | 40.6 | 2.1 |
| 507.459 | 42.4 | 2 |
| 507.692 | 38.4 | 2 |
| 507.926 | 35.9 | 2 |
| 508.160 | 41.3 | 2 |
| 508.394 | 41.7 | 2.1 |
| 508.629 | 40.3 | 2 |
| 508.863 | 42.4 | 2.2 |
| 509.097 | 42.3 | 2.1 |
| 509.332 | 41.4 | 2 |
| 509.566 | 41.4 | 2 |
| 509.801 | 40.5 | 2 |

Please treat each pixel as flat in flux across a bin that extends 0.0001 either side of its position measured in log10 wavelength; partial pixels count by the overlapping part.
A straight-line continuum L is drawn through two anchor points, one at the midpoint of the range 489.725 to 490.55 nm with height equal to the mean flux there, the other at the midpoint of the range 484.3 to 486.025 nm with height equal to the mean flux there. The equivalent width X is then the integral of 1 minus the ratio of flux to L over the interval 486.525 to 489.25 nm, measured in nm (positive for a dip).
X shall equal 0.24 nm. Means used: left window 40.3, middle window 39.2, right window 45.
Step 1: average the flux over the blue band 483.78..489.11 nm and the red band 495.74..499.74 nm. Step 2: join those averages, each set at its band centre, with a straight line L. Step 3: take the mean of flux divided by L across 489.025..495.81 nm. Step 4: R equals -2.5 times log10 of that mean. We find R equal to -0.06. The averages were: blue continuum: 39.5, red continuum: 42.2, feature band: 43.1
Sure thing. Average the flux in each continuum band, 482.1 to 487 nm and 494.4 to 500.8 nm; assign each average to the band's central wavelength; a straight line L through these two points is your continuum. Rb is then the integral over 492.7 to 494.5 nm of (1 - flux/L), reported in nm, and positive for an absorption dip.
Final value -0.07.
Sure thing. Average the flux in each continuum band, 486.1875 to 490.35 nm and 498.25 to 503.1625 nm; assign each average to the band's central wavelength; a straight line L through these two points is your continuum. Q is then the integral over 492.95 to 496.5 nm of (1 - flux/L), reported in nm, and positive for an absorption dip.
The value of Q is -0.301 nm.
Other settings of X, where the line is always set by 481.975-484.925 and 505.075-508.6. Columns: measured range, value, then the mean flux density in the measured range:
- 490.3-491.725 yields -0.06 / 43.8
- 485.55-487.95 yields 0.24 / 37.8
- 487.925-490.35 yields 0.05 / 41.2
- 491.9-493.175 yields 0.00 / 41.7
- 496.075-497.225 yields -0.01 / 42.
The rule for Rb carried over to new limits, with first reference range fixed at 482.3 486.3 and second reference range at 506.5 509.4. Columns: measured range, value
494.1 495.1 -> -0.09 nm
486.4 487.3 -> 0.07 nm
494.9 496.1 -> -0.09 nm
